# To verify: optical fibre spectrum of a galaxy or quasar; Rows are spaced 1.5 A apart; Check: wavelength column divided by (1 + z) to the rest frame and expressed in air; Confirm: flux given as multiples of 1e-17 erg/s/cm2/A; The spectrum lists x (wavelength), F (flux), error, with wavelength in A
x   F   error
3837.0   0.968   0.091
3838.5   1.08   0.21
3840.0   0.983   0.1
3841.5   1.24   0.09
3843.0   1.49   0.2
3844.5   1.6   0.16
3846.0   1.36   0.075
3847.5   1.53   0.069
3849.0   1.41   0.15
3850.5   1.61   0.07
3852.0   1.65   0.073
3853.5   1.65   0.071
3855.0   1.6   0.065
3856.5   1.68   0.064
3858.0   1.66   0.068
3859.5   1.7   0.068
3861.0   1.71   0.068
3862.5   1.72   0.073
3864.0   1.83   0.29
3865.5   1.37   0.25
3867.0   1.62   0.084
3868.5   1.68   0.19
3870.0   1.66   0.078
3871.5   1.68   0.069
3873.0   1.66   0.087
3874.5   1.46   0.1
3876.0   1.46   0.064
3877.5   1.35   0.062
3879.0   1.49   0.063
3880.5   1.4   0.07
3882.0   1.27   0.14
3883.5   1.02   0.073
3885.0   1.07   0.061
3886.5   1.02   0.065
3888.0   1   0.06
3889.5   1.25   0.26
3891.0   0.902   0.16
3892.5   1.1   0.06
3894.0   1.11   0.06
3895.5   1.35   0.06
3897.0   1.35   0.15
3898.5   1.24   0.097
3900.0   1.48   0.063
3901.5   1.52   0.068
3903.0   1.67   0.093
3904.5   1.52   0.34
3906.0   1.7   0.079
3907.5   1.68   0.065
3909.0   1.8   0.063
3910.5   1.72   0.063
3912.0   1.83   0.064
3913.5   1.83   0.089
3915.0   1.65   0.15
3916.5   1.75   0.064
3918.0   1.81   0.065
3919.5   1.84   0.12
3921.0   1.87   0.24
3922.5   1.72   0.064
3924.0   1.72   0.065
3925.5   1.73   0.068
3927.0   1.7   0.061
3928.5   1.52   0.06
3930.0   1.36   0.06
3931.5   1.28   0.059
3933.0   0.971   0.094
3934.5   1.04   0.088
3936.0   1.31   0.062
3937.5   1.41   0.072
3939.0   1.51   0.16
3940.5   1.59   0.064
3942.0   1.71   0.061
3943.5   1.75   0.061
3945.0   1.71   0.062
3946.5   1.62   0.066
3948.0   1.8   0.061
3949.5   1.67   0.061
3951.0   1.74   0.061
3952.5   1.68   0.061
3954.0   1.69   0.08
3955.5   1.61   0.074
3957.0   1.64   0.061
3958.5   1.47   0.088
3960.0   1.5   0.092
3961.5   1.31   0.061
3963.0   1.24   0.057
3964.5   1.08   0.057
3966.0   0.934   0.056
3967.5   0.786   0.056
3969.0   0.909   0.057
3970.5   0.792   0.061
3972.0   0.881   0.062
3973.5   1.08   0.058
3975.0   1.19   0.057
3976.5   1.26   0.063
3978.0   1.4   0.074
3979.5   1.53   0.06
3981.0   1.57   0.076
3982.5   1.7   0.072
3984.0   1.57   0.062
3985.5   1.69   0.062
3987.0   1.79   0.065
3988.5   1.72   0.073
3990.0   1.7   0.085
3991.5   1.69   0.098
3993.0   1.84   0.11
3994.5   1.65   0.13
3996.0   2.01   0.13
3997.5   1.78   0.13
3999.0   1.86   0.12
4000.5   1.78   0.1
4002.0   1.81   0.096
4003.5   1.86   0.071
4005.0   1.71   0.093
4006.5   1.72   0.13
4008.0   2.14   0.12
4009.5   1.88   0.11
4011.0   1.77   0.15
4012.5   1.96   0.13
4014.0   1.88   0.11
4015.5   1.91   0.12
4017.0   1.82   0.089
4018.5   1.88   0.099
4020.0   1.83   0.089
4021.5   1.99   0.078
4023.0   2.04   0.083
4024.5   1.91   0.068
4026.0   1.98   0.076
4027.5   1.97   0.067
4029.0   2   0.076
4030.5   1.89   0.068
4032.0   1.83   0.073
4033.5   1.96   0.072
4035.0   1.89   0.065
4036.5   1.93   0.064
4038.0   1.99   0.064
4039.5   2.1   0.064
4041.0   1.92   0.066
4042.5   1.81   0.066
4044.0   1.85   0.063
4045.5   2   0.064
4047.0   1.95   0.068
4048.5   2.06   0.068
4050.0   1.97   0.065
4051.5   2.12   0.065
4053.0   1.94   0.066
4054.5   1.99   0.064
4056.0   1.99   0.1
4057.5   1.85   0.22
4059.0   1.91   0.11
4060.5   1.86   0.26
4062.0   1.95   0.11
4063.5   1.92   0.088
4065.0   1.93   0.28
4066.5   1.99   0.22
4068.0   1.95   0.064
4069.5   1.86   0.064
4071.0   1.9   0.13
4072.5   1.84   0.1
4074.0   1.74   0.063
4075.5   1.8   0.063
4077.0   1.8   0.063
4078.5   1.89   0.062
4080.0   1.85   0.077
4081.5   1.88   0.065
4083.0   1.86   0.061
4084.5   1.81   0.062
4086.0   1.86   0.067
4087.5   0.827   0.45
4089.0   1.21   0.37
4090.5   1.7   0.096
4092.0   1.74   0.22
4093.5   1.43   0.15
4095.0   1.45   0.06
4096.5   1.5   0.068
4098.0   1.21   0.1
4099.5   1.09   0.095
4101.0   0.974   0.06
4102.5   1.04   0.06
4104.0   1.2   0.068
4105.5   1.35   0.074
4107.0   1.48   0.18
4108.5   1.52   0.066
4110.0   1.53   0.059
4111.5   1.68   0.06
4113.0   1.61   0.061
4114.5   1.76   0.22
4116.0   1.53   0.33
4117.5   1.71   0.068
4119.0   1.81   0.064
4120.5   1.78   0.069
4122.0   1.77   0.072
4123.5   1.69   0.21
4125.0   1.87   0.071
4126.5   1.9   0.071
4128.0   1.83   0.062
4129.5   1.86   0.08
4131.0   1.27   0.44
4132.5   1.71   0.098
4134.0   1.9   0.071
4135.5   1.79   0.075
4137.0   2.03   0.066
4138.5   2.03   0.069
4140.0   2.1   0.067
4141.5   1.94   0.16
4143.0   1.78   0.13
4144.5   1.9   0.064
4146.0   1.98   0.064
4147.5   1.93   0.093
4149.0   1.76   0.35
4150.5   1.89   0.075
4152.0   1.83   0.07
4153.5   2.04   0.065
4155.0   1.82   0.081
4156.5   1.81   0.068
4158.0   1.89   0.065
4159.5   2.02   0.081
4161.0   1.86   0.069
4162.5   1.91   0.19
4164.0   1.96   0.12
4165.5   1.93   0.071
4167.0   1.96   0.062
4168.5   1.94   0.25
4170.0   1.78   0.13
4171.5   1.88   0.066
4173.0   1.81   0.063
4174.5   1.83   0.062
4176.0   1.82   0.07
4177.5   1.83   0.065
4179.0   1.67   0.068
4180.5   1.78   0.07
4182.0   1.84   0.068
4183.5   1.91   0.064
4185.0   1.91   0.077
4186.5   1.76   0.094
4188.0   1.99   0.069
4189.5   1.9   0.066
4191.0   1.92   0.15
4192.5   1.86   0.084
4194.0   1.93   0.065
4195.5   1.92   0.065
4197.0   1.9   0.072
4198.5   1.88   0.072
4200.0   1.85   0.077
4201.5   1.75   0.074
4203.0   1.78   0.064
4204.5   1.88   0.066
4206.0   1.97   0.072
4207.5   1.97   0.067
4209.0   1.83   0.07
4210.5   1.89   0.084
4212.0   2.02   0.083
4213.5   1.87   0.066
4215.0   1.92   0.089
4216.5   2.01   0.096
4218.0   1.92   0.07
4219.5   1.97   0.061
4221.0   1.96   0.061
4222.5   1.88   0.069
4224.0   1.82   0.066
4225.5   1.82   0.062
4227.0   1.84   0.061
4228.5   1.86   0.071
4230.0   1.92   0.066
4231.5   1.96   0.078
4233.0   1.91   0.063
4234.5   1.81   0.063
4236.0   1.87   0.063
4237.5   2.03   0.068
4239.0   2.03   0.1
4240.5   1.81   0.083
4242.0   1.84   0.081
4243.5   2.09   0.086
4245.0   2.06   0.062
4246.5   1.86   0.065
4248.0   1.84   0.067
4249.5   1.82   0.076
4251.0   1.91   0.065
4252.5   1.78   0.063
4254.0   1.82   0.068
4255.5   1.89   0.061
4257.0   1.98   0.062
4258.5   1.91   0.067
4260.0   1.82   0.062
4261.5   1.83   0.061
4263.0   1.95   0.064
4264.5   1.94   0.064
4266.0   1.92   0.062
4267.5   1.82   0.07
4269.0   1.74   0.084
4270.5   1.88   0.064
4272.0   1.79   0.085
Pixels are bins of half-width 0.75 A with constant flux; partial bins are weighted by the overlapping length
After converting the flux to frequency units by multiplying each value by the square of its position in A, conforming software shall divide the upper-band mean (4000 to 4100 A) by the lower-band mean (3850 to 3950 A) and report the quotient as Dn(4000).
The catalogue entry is 1.30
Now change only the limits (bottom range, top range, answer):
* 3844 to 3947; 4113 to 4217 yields 1.40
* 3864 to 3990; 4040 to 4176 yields 1.33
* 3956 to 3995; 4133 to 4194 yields 1.50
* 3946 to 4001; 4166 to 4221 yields 1.41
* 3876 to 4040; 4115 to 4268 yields 1.33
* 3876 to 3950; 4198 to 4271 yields 1.49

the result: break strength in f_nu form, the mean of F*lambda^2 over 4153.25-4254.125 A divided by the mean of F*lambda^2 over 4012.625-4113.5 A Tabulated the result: 1.14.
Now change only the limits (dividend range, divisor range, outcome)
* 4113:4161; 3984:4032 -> 1.06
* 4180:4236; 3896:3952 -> 1.36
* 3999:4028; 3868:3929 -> 1.33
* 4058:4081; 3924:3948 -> 1.34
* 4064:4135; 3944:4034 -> 1.05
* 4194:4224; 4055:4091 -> 1.13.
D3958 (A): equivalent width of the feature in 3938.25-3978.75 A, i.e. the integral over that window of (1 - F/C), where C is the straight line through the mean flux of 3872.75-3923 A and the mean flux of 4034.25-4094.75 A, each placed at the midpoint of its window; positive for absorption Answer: 5.23 A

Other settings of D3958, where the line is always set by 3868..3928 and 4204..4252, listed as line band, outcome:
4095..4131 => 4.6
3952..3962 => 0.1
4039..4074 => -4.9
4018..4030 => -2.1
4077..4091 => 0.6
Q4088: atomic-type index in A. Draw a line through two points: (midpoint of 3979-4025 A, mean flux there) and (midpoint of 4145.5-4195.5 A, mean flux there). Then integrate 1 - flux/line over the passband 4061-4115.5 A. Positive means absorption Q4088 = 6.7 A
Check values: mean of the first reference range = 1.81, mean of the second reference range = 1.88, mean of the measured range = 1.62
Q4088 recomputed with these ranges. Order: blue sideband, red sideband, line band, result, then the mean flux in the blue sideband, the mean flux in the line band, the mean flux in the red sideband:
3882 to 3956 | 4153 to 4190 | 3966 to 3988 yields 4.2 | 1.51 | 1.29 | 1.87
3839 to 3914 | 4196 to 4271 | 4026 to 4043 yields -2.9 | 1.47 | 1.94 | 1.89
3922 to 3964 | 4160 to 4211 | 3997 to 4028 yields -4.8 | 1.53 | 1.88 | 1.87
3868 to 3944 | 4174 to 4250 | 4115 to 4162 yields -1.3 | 1.48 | 1.84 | 1.89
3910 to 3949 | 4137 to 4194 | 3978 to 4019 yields -2.2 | 1.61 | 1.78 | 1.89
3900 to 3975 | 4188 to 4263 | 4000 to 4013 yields -2.1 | 1.5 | 1.85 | 1.9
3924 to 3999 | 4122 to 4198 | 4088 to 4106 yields 4.4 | 1.48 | 1.32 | 1.87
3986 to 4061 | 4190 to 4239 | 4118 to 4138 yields 1.2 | 1.89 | 1.79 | 1.9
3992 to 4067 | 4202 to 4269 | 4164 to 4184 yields 0.6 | 1.91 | 1.85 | 1.9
